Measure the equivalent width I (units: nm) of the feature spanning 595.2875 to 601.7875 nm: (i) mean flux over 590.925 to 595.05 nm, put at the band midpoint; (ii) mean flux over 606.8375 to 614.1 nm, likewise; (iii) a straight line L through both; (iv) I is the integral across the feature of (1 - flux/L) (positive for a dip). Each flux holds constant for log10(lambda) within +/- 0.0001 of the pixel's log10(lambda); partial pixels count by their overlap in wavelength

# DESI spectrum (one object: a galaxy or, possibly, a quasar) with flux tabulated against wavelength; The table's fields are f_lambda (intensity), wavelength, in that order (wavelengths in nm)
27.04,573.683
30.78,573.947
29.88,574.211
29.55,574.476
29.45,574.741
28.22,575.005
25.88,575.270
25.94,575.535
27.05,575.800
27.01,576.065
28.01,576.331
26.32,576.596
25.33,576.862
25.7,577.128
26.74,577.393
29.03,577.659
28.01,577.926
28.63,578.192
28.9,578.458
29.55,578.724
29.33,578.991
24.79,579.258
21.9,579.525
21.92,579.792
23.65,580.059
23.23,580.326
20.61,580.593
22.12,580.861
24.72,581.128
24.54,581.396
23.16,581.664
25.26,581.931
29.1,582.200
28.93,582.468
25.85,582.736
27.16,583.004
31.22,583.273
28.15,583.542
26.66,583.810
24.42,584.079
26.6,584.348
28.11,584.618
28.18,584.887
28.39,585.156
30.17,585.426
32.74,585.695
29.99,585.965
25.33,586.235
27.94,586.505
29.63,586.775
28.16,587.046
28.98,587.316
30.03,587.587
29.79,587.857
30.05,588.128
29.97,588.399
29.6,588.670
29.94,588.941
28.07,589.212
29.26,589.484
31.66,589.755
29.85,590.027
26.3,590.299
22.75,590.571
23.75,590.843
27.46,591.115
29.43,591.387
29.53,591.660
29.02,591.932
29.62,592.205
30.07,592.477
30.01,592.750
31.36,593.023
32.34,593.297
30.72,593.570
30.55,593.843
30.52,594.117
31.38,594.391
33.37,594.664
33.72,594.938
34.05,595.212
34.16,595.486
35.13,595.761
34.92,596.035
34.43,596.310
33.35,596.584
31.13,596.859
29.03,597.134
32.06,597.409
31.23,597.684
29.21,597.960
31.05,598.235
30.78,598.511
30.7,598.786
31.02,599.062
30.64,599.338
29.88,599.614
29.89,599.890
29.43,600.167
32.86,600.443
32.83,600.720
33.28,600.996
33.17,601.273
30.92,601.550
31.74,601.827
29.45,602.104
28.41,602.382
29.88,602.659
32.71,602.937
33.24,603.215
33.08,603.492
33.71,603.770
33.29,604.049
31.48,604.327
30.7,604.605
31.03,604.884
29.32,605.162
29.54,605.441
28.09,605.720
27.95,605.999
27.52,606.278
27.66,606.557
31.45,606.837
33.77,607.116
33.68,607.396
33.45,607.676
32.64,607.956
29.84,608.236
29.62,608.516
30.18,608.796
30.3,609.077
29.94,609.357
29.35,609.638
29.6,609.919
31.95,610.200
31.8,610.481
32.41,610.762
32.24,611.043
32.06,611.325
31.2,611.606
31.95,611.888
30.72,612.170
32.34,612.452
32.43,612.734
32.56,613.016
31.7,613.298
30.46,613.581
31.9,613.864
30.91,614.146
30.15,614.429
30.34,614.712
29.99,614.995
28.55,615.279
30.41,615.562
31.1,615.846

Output -0.21 nm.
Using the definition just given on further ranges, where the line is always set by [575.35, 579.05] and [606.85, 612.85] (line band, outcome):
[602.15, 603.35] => -0.012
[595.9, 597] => -0.132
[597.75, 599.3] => -0.025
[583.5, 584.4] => 0.065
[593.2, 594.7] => -0.091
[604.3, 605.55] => 0.022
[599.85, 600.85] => -0.035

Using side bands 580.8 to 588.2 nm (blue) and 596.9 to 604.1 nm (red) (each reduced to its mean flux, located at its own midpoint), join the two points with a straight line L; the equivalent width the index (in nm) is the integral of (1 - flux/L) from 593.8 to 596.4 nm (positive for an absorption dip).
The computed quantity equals -0.28 nm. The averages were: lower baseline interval 27.7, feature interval 33.3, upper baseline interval 31.3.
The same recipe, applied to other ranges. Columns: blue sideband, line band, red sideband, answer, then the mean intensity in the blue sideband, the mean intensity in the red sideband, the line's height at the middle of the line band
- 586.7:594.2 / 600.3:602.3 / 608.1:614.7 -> -0.115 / 29.2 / 31.1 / 30.2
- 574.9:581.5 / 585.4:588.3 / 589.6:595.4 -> -0.103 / 25.9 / 29.9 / 28.3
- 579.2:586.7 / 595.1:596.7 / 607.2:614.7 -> -0.320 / 26.3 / 31.4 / 28.6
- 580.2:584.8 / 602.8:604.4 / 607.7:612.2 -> -0.167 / 25.9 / 31.1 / 29.9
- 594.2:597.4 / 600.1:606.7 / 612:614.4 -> 0.309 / 33.1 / 31.6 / 32.4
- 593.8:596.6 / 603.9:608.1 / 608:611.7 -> 0.096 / 33.3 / 30.9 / 31.5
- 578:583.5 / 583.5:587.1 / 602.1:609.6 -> -0.198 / 25.8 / 30.8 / 26.7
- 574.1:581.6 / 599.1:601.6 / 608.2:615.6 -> -0.178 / 26.2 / 30.9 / 29.3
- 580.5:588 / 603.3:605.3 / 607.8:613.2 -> -0.100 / 27.4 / 31.2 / 30.3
